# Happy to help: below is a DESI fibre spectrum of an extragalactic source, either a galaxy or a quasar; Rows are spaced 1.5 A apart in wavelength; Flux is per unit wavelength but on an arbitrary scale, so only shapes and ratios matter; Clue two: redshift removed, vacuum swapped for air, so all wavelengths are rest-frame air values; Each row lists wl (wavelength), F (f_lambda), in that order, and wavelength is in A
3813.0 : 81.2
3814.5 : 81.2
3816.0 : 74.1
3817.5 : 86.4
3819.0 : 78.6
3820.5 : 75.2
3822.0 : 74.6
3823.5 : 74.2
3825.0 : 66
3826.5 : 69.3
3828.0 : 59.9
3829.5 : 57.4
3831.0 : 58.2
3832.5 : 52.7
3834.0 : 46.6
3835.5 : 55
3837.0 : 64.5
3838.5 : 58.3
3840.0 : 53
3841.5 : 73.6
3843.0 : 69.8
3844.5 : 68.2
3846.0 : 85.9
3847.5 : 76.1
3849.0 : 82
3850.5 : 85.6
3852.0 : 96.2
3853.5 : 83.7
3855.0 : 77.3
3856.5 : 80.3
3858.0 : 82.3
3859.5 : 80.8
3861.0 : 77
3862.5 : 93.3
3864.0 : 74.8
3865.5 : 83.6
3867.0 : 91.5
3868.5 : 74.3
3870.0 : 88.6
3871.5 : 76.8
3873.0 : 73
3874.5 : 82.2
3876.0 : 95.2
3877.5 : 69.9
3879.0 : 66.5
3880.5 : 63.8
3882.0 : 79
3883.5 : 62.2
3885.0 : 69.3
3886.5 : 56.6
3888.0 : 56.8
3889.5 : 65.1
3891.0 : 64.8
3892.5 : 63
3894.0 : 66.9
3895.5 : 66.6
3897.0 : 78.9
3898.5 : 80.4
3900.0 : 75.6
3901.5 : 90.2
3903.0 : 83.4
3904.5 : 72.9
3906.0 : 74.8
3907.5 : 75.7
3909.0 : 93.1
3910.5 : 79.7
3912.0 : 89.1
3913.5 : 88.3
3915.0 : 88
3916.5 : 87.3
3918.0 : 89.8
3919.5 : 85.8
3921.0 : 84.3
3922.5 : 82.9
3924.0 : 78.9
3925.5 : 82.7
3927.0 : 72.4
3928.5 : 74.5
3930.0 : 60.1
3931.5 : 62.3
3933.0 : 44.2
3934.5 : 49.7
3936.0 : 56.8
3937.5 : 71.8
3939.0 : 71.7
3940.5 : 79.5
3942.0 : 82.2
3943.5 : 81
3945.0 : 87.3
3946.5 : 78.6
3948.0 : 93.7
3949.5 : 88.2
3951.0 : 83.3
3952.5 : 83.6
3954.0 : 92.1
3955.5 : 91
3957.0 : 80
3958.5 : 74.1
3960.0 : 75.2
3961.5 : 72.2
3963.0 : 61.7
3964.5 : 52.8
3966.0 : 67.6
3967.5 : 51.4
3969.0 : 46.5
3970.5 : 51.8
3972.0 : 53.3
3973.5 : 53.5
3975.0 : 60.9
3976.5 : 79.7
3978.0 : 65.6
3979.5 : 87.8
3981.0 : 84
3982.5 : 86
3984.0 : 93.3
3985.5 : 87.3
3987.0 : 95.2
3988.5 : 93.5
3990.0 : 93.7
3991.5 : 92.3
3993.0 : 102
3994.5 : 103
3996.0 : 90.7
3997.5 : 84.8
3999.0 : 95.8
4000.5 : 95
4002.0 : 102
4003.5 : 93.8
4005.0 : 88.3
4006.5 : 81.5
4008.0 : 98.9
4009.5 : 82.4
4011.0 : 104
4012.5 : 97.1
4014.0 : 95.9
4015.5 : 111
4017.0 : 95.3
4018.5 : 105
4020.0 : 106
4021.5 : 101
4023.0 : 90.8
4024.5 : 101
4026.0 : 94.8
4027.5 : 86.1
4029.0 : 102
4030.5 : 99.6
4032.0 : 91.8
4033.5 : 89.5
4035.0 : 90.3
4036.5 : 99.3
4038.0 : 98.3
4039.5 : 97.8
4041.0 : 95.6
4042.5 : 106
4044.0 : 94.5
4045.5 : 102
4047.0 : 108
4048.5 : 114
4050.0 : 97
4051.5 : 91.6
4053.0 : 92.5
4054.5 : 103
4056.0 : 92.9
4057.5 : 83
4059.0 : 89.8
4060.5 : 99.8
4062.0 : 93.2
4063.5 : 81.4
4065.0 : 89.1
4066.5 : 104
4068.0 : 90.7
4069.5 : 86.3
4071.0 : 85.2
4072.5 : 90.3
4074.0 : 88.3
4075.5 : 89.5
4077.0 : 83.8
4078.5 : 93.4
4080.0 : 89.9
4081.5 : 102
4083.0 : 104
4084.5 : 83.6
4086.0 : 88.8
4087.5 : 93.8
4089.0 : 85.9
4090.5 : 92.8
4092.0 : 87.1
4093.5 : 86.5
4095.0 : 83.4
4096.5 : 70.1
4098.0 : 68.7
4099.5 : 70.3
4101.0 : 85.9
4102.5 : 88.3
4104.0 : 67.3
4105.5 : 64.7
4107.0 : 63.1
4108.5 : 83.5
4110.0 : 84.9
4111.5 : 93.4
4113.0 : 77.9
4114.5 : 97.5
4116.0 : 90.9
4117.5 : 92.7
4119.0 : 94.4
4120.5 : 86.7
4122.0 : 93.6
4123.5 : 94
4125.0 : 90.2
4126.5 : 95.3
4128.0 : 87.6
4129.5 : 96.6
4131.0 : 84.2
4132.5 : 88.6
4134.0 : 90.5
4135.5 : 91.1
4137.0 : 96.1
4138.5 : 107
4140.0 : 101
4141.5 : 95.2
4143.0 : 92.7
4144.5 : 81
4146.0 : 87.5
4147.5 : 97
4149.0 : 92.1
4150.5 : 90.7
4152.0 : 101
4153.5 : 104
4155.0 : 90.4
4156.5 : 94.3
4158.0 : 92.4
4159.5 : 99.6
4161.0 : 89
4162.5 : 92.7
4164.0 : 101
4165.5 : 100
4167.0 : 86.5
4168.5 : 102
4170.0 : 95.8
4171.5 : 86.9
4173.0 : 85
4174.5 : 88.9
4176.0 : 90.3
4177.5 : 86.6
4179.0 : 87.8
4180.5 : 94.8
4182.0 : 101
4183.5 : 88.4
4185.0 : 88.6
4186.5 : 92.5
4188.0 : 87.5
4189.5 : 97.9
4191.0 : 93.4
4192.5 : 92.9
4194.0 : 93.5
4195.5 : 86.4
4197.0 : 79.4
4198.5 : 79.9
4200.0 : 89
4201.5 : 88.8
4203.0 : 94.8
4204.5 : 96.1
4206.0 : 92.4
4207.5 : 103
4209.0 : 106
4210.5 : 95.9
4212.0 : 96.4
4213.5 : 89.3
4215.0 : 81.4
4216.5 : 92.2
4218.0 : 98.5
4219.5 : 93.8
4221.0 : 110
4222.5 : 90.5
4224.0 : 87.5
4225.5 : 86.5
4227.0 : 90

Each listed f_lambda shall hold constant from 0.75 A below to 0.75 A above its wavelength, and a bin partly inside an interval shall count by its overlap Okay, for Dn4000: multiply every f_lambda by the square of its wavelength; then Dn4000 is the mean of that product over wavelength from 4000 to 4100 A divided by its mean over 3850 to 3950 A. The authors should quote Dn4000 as 1.31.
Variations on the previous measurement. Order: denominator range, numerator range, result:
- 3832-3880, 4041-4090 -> 1.38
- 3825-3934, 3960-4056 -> 1.28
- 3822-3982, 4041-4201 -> 1.37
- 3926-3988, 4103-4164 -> 1.35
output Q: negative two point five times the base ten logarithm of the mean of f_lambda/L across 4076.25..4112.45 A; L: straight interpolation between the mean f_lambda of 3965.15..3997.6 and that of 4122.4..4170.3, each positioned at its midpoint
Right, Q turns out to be 0.06 mag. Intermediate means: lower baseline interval 78.2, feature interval 83.9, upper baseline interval 94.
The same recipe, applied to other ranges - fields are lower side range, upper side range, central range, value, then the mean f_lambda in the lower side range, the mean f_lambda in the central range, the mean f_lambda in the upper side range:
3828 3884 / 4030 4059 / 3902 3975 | 0.126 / 73.9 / 74.5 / 97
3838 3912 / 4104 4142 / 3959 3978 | 0.309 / 76.1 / 60.9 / 89.2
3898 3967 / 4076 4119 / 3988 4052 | -0.188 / 77.5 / 96.8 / 85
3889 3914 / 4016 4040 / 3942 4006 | 0.099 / 77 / 80.8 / 96.9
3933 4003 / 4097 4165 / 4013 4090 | -0.134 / 78.4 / 95.1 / 89.4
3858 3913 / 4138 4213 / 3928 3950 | 0.107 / 76.1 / 71.9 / 93.1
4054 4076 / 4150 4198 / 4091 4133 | 0.087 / 91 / 84.6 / 92.5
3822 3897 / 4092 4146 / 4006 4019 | -0.200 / 71.9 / 96.9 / 86.7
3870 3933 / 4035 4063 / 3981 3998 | -0.048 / 75.6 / 92.6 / 97.3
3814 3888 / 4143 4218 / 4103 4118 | 0.088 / 73.4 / 81.5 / 92.4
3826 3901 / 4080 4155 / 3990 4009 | -0.159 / 72.3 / 93.8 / 88.7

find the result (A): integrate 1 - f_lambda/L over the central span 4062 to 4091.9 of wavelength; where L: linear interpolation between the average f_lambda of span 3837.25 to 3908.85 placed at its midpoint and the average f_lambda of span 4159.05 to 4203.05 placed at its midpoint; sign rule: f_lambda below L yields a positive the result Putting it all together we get -1.6 A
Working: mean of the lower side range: 75.5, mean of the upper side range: 91.3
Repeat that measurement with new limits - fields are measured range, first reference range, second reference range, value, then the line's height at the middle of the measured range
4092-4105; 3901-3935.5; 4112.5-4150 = 1.7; 89.9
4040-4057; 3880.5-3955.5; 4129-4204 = -3.0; 84.6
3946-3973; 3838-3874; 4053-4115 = 3.4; 82.4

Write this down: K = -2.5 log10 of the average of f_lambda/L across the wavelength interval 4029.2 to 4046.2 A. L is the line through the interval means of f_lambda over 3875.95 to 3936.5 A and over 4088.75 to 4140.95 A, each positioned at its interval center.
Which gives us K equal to -0.184 mag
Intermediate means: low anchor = 73.7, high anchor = 86.7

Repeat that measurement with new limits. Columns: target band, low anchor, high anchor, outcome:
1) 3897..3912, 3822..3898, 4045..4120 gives -0.08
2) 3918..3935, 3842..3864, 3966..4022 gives 0.17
